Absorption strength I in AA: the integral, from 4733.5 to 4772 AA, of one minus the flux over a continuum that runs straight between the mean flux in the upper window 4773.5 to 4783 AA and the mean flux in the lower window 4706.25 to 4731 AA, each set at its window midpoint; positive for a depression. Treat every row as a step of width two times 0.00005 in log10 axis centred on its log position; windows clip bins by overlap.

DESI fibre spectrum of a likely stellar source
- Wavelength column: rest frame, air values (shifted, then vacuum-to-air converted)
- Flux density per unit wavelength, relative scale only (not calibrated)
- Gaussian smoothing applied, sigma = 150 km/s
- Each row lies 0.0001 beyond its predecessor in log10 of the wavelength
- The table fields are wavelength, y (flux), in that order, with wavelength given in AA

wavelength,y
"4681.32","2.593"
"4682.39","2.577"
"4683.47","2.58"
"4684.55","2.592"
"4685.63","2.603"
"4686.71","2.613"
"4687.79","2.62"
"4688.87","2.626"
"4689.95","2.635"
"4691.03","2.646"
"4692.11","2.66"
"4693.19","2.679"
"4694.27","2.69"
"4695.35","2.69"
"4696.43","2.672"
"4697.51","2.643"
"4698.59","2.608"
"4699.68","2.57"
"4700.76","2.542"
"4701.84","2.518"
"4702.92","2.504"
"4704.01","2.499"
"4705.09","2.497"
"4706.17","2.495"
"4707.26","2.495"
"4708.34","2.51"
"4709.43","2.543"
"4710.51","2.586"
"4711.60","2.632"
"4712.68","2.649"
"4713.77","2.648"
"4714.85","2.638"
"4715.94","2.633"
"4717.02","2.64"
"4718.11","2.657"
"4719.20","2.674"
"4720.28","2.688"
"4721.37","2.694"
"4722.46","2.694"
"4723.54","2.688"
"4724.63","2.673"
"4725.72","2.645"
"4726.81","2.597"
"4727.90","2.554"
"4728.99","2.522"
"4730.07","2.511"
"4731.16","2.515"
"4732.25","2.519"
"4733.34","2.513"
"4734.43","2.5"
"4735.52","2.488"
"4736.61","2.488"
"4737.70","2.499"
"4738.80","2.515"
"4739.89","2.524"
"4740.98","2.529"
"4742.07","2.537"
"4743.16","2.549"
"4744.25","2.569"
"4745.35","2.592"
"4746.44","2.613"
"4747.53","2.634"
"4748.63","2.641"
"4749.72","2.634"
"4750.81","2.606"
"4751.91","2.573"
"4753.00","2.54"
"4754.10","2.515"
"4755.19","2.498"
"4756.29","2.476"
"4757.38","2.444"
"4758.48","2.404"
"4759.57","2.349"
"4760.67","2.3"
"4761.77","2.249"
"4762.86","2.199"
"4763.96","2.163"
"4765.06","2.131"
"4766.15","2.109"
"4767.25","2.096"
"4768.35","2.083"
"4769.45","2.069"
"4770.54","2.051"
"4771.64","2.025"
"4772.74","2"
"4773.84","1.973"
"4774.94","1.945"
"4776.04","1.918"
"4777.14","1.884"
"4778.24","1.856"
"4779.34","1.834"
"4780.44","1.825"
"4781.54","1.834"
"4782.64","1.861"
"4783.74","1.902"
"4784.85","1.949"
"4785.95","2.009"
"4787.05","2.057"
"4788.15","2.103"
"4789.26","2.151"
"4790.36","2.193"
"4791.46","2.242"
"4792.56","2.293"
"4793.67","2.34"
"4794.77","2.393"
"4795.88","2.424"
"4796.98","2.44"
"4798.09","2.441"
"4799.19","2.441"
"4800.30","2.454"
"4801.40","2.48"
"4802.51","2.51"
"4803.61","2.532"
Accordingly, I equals -3.8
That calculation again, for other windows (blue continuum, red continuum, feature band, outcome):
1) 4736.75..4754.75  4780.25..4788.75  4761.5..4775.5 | 0.8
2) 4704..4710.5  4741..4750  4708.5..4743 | -0.5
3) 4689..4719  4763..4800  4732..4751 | -1.6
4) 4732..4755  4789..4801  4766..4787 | 4.0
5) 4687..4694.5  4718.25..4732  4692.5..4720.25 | 0.4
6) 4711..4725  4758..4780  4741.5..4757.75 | -1.9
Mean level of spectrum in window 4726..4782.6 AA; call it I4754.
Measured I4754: 2.33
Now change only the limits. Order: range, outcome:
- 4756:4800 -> 2.14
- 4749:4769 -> 2.35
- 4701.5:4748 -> 2.57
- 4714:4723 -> 2.67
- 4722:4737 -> 2.57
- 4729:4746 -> 2.52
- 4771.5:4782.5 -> 1.9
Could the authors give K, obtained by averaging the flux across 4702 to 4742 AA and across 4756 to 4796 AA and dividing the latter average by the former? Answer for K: 0.82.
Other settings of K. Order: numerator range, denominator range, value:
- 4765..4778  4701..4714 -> 0.79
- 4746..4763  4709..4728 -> 0.94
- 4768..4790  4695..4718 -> 0.76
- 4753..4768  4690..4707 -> 0.89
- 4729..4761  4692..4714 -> 0.98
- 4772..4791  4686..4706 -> 0.75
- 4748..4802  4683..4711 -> 0.85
